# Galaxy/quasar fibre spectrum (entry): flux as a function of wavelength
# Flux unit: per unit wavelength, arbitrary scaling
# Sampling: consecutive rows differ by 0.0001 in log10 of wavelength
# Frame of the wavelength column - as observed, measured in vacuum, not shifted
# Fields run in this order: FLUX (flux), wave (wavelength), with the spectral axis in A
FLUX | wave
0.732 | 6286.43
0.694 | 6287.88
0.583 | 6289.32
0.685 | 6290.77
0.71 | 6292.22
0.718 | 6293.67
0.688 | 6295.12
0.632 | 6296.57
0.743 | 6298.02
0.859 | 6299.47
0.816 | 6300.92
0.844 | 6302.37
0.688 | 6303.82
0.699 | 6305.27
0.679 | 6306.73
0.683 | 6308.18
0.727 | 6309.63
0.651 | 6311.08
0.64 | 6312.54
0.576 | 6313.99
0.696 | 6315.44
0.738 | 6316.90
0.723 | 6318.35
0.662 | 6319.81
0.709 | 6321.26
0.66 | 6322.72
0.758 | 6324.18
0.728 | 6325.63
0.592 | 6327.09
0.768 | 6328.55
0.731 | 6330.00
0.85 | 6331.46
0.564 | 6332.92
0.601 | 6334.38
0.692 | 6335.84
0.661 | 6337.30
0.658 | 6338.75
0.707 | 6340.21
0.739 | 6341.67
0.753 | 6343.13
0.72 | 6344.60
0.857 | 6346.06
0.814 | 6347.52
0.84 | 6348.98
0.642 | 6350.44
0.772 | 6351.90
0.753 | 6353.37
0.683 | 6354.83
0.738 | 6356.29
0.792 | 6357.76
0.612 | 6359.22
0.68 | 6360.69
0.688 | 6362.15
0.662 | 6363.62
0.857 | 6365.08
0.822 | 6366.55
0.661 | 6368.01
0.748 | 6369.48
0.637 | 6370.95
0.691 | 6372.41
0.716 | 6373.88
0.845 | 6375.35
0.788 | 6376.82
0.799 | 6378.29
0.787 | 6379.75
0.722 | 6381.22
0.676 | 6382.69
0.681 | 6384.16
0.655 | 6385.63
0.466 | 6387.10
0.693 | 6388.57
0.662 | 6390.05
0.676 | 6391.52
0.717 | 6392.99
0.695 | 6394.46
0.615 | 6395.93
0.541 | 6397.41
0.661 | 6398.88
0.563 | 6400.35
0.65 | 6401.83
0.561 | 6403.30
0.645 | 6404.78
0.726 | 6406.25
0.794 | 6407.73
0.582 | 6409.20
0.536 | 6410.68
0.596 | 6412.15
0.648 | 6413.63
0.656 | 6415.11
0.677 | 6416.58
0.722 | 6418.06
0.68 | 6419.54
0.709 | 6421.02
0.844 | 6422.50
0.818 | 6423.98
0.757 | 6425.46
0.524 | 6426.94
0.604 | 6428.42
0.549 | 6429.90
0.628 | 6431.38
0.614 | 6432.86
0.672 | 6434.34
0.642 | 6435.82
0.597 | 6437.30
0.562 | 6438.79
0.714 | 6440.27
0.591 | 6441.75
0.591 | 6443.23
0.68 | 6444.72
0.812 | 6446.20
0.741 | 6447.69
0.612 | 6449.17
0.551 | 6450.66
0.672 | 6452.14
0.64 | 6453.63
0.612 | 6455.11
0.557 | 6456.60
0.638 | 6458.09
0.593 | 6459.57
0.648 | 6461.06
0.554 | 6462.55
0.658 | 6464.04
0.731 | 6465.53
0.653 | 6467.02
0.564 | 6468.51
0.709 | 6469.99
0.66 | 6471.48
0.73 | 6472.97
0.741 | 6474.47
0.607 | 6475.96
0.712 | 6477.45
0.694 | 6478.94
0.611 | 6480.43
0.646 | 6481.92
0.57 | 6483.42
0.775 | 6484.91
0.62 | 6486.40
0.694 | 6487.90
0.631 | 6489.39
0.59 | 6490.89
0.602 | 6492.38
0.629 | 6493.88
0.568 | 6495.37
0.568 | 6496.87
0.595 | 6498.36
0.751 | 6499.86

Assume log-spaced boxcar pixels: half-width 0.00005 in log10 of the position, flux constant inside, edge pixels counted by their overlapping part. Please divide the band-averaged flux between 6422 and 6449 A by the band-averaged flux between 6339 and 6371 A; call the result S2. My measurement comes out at 0.90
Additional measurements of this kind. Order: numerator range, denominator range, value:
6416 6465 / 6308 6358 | 0.92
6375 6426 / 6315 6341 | 0.98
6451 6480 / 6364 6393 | 0.91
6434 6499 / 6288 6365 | 0.90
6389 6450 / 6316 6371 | 0.91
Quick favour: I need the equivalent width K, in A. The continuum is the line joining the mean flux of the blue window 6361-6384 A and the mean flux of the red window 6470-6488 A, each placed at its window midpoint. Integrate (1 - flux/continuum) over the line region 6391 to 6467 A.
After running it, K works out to 5.9 A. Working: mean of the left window 0.738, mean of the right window 0.672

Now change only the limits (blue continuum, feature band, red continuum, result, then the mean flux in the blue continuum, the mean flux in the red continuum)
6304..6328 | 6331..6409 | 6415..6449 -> -2.85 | 0.683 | 0.668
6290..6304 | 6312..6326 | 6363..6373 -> 0.90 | 0.74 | 0.727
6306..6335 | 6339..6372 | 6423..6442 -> -3.01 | 0.687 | 0.64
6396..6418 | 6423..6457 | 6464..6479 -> 0.68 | 0.633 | 0.678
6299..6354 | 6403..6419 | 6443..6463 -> 0.28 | 0.716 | 0.638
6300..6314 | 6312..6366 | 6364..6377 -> 1.24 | 0.709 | 0.748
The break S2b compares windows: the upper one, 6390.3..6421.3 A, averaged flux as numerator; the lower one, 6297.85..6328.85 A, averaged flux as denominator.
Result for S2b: 0.9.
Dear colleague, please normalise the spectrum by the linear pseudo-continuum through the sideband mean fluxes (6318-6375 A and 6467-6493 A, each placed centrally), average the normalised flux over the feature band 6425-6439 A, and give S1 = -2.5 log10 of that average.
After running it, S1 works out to 0.11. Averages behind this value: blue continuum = 0.717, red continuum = 0.656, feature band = 0.614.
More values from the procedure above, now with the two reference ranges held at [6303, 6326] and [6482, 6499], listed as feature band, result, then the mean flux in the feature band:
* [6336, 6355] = -0.09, 0.739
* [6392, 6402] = 0.04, 0.635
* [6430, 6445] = 0.03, 0.624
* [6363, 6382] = -0.13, 0.749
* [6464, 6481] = -0.07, 0.674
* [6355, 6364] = -0.04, 0.696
